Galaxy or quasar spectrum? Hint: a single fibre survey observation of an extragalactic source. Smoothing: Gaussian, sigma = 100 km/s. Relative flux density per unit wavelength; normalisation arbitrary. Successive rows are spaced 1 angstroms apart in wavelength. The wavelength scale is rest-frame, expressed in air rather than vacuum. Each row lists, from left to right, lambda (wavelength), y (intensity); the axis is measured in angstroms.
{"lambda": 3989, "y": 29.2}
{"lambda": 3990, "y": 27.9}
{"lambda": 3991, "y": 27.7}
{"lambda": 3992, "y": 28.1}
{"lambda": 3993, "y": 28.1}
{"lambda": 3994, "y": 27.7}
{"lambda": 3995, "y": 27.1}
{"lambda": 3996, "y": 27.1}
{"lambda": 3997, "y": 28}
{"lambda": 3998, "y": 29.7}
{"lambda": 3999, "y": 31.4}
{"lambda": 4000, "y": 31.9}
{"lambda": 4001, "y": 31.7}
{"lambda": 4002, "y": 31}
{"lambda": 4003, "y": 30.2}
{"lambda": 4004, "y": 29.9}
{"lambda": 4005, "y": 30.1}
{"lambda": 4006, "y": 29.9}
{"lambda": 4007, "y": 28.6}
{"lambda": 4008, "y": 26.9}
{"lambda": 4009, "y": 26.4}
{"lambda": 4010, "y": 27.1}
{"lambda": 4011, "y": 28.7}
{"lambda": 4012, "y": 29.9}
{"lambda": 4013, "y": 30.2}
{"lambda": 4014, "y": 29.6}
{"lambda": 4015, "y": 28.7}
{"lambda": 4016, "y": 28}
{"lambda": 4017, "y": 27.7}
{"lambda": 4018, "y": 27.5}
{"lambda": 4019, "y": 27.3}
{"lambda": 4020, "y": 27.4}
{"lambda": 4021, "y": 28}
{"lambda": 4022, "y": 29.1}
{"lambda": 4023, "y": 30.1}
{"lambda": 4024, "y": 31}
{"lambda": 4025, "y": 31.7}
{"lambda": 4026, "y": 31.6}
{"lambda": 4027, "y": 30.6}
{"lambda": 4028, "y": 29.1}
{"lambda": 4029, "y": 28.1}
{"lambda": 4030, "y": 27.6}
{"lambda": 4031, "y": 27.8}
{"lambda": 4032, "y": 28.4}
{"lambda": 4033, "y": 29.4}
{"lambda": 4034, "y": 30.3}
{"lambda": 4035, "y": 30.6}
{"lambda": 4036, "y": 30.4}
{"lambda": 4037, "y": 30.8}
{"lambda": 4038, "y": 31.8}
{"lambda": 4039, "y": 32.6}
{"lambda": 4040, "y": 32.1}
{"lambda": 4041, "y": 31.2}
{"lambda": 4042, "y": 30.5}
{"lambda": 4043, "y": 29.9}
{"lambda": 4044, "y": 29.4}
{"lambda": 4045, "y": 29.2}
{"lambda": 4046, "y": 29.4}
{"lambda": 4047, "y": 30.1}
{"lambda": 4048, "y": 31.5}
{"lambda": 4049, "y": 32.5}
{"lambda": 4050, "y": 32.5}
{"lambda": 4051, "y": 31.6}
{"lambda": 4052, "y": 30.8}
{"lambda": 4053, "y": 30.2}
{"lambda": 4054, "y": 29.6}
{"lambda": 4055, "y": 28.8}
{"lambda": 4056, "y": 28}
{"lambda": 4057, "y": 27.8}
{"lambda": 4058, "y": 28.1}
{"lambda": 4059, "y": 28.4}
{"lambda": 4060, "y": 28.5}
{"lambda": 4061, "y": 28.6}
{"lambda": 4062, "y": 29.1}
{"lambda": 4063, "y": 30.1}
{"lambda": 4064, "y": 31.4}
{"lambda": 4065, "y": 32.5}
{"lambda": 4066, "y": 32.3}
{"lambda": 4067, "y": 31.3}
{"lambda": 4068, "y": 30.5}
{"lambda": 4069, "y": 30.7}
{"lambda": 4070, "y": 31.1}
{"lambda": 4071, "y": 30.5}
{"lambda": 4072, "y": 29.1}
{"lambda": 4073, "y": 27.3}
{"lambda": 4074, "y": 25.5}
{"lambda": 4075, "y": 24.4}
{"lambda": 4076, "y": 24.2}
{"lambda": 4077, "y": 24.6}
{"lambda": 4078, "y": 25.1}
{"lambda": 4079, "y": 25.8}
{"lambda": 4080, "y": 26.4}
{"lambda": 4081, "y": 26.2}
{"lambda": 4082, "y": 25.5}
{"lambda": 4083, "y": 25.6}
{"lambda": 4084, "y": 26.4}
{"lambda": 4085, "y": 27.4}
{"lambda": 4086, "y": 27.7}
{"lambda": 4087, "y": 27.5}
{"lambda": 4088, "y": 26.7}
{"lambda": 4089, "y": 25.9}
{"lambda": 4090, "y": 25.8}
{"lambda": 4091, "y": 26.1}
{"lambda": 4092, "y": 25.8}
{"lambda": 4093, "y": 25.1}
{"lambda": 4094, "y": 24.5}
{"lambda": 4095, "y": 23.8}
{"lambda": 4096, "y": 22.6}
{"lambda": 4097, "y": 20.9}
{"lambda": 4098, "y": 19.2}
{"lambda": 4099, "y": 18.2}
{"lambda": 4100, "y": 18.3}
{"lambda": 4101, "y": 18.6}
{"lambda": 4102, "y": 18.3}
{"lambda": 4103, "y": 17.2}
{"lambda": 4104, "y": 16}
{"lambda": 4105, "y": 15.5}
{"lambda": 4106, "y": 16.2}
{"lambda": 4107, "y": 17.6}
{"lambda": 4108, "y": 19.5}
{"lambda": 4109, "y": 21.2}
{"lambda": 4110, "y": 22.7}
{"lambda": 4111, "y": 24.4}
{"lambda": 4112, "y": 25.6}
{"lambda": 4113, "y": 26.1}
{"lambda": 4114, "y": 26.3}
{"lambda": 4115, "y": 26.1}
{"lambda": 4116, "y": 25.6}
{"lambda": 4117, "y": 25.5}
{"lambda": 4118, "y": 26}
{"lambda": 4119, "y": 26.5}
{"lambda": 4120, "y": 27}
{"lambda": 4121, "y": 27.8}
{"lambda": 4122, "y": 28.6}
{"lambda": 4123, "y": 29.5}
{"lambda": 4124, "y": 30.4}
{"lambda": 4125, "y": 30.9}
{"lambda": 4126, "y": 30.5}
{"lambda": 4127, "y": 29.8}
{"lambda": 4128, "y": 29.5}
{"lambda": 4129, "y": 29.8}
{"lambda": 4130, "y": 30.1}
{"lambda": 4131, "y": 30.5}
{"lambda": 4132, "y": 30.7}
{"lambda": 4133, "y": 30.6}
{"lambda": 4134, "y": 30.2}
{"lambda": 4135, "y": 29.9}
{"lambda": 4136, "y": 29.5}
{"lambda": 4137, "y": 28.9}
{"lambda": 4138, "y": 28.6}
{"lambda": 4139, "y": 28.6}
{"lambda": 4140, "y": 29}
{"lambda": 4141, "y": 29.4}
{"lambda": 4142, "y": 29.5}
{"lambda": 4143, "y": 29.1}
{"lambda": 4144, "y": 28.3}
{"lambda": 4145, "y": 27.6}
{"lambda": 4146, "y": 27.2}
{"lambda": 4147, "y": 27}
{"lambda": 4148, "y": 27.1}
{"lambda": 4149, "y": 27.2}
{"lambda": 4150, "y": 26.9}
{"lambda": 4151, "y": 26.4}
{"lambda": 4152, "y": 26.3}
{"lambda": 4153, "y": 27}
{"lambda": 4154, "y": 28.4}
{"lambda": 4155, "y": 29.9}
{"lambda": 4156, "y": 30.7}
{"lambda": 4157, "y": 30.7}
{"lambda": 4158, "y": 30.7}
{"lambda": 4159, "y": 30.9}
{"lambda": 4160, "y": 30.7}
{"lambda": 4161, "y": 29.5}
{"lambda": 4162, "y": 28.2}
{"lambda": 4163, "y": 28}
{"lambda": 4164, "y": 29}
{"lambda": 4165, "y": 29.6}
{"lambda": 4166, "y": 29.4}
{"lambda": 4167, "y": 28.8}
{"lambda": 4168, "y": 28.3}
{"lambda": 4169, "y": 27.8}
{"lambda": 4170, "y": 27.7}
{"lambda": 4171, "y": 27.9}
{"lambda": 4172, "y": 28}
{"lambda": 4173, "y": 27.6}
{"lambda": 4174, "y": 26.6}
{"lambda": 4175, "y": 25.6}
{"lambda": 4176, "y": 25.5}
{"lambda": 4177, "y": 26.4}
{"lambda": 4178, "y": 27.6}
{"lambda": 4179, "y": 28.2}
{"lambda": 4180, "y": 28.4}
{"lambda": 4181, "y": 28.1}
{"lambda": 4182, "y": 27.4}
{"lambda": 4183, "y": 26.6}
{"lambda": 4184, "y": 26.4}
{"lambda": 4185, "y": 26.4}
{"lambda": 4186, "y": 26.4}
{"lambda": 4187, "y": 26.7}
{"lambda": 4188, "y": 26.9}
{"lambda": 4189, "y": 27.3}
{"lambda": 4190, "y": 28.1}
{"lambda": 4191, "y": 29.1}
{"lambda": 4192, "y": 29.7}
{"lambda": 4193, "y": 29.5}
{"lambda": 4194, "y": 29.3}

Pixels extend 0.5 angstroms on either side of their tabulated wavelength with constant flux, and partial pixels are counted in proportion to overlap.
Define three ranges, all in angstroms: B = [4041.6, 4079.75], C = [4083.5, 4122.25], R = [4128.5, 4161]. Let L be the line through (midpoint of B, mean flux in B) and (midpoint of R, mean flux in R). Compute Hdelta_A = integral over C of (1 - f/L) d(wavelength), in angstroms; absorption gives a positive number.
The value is 7.7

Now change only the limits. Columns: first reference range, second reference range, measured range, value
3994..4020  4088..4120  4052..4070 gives -3.2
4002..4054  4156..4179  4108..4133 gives 1.2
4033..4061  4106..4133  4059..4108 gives 5.9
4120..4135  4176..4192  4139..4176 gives 0.2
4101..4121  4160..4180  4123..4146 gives -4.7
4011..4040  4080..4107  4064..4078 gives -2.1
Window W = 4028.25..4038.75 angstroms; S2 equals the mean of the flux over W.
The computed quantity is 29.6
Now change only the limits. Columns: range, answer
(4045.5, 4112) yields 26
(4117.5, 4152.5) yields 28.7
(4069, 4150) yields 25.9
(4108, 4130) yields 27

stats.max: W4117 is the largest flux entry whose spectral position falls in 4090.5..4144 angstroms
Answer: 30.9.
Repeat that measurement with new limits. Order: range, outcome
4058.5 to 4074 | 32.5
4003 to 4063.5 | 32.6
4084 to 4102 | 27.7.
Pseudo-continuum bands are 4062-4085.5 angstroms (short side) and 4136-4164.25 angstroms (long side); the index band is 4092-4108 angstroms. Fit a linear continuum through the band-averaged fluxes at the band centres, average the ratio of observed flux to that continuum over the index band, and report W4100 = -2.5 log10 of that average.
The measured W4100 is 0.39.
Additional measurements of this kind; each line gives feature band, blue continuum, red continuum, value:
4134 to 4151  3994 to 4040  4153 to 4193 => 0.00 mag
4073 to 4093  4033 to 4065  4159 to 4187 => 0.14 mag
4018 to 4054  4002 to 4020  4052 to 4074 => -0.03 mag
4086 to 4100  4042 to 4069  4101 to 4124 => 0.07 mag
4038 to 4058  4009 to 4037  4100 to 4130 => -0.10 mag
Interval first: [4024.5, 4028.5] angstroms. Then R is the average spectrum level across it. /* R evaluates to 30.8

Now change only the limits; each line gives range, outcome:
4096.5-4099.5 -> 19.4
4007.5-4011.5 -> 27.3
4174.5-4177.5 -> 25.8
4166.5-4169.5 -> 28.3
